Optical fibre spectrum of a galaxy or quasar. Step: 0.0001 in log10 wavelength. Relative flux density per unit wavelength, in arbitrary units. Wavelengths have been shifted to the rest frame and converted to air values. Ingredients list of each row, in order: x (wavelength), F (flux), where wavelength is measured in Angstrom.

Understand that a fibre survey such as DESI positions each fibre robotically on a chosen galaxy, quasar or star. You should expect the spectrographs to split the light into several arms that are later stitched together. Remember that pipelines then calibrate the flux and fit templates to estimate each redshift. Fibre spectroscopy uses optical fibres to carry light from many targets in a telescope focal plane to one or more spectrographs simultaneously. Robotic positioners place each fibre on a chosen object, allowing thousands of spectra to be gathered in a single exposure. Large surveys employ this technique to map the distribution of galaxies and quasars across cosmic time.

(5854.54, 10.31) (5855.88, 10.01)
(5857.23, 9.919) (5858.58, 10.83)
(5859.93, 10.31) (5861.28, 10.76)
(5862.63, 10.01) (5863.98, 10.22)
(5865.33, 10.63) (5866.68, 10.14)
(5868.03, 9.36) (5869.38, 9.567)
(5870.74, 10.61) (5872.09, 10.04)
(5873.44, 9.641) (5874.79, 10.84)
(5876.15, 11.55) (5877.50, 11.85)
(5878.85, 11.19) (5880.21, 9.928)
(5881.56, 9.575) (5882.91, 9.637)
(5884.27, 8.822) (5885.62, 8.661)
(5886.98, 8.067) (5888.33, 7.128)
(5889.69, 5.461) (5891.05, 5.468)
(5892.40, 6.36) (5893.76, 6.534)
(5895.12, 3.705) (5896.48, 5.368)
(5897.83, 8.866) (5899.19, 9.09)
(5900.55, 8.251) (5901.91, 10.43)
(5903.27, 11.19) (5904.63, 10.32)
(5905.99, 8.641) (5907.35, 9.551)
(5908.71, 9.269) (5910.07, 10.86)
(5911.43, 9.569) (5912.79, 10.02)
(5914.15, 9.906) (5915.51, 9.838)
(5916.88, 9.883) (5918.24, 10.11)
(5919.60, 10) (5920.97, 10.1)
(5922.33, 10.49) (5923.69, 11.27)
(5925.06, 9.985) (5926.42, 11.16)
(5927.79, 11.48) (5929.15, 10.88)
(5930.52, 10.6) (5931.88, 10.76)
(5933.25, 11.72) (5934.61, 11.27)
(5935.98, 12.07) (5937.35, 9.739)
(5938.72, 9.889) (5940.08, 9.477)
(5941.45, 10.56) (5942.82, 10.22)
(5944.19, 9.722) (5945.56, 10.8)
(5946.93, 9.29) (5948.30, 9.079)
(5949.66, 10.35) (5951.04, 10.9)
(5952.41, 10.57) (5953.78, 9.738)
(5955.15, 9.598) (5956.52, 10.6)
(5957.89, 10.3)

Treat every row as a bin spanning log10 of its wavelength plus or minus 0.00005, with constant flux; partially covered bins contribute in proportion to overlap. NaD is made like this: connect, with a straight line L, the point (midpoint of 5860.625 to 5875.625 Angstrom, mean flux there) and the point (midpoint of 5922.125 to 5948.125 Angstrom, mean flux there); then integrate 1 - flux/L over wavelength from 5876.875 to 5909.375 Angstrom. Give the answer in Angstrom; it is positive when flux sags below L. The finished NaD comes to 5.8 Angstrom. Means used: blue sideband 10.2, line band 8.47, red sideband 10.6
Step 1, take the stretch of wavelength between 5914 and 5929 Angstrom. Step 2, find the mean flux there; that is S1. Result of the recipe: 10.4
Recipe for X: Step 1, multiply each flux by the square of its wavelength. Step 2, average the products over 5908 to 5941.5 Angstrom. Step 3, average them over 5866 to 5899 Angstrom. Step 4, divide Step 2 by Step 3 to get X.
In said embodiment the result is 1.2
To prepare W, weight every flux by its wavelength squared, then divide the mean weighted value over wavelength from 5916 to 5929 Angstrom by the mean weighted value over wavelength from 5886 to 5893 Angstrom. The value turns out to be 1.6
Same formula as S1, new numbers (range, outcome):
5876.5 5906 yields 8.42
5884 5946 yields 9.43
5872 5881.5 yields 10.7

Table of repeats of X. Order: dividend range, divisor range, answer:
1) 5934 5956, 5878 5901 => 1.33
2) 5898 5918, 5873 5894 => 1.11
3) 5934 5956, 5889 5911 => 1.28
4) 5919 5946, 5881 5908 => 1.33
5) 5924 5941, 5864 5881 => 1.05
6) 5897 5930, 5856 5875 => 1.00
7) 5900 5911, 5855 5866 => 0.96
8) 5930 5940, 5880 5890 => 1.30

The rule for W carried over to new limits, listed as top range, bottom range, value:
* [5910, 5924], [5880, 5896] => 1.39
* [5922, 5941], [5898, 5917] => 1.11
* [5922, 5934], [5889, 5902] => 1.63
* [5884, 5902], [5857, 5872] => 0.71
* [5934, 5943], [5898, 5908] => 1.10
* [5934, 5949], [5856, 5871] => 1.03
